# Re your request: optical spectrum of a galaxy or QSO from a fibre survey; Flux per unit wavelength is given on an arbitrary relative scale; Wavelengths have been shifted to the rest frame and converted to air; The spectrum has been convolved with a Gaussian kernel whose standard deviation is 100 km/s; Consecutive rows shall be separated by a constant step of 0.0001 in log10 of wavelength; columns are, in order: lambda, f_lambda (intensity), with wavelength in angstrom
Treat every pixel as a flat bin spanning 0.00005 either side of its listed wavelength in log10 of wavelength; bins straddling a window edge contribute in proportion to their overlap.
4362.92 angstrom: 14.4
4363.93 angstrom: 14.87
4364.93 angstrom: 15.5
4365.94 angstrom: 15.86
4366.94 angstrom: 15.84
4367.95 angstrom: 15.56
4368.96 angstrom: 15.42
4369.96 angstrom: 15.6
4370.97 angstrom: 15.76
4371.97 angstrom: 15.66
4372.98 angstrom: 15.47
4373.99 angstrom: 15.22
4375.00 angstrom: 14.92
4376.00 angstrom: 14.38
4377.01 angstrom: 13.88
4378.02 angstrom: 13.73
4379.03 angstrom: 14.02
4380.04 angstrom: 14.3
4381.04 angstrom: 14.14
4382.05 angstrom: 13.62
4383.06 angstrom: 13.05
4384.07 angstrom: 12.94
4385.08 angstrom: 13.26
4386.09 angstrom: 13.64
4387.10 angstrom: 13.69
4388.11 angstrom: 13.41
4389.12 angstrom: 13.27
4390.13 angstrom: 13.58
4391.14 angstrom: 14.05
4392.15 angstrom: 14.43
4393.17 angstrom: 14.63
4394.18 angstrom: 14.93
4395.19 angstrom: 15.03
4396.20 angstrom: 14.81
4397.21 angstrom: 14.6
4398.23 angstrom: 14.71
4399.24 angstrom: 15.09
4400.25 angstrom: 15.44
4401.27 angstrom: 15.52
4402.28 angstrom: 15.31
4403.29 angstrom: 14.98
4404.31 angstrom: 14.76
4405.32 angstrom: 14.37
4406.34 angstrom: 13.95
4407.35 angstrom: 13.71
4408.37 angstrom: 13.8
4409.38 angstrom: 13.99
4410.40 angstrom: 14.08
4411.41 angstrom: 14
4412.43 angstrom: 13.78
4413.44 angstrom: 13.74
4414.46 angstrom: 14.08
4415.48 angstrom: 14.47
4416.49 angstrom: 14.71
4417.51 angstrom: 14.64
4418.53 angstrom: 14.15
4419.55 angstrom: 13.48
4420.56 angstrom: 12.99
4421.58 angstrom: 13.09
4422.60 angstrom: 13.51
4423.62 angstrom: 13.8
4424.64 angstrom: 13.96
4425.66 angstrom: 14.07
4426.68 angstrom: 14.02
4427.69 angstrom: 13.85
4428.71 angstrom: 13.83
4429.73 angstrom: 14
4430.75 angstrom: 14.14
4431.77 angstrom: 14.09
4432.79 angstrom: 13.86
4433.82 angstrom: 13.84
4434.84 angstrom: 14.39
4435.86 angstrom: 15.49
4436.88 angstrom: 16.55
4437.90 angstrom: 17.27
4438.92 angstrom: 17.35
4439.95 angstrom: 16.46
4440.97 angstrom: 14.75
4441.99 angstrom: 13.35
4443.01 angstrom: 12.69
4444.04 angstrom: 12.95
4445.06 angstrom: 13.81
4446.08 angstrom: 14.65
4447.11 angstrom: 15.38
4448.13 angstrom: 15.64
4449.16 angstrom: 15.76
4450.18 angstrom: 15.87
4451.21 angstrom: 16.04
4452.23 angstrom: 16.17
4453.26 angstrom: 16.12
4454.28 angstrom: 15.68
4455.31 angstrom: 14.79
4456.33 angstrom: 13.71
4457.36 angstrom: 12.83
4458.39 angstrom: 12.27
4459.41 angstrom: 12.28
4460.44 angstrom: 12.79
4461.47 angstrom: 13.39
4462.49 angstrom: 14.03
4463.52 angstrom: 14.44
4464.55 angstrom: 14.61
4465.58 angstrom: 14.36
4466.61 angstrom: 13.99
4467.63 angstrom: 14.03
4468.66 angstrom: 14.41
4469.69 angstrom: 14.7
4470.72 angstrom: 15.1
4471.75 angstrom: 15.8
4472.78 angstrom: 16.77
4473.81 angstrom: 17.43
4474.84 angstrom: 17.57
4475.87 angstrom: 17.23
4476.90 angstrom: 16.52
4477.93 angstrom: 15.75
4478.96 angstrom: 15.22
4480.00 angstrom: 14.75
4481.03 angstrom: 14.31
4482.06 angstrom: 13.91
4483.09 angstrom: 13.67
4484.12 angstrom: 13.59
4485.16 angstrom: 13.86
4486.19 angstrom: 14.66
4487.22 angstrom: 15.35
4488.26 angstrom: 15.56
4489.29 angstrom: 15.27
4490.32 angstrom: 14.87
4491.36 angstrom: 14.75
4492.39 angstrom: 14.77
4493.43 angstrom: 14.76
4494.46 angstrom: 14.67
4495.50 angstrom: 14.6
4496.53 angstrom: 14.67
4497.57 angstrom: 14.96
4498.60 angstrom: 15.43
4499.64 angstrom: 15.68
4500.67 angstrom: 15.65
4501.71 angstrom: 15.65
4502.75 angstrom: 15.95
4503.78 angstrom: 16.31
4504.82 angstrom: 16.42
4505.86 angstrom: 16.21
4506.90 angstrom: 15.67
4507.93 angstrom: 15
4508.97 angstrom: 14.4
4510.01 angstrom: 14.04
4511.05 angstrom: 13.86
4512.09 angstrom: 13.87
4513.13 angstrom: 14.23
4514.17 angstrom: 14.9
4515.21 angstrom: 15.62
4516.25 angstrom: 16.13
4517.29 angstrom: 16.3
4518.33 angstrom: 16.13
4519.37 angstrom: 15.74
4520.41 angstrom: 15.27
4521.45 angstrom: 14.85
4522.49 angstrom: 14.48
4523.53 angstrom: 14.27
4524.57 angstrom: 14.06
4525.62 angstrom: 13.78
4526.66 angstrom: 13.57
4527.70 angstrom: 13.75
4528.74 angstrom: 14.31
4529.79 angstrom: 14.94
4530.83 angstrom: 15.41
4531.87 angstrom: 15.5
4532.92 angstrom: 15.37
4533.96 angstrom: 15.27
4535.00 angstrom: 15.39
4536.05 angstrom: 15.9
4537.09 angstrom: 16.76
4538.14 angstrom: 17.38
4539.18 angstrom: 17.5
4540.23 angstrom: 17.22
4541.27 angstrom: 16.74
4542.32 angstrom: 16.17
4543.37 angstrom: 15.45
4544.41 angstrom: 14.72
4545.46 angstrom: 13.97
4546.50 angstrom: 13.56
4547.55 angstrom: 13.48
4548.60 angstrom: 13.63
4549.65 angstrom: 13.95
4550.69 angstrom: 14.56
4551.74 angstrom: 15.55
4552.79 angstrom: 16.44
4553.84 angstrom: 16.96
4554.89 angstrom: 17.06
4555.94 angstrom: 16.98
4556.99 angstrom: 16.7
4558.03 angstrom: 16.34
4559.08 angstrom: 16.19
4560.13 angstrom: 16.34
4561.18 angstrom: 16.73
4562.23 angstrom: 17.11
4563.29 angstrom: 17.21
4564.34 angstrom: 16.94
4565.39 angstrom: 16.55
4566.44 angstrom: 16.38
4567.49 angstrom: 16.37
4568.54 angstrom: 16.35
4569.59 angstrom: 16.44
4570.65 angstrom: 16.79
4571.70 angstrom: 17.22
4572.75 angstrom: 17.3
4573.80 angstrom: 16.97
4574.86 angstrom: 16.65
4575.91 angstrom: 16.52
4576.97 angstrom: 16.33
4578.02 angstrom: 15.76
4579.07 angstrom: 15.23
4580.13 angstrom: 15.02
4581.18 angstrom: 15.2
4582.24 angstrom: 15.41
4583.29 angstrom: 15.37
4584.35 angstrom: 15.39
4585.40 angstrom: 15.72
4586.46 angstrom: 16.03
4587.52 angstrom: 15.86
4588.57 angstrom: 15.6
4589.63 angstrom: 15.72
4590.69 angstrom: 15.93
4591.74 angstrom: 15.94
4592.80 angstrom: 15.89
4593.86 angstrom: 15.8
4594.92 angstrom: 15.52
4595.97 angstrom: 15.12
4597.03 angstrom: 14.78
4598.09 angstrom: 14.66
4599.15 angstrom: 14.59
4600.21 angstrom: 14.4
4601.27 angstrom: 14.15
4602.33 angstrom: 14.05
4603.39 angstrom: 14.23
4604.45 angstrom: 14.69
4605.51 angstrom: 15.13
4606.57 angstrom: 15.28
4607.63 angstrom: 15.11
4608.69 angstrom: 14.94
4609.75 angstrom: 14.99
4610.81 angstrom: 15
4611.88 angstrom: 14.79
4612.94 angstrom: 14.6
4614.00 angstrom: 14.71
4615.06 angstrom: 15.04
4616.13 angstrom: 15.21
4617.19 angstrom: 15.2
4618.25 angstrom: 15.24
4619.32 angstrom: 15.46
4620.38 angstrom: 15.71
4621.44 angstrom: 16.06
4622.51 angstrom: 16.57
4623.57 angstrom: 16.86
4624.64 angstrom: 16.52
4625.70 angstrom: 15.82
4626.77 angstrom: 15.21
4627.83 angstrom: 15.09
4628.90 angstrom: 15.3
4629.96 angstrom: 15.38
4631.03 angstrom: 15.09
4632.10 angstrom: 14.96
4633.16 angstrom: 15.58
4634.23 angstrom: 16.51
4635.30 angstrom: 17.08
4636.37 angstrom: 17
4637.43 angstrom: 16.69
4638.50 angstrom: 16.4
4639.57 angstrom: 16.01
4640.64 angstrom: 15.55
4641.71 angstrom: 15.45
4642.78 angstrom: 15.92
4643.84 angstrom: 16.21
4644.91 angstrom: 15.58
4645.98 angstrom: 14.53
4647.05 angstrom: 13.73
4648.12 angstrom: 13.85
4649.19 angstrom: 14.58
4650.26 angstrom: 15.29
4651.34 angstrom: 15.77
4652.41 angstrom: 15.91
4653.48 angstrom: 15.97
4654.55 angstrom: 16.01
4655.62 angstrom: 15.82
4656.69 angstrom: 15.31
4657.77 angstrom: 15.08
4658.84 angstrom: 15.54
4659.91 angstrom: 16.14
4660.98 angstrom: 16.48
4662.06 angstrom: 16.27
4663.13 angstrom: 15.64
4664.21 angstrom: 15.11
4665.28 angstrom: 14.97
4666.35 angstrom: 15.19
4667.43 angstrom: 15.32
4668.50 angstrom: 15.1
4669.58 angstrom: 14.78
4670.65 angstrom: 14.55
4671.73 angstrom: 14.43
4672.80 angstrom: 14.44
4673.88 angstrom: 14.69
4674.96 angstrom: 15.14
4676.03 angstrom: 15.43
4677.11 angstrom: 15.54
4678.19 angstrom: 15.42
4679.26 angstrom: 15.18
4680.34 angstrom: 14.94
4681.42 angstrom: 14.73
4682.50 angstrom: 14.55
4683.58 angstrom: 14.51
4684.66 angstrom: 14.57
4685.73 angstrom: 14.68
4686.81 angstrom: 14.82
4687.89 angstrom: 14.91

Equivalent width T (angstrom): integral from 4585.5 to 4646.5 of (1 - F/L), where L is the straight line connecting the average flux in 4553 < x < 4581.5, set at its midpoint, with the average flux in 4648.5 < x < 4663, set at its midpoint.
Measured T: 2.3 angstrom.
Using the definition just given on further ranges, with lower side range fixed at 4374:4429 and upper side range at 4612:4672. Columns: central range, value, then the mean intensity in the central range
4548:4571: -1.8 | 16.2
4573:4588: -0.7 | 15.8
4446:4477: -1.0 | 15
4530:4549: -0.8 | 15.5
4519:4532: 0.2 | 14.6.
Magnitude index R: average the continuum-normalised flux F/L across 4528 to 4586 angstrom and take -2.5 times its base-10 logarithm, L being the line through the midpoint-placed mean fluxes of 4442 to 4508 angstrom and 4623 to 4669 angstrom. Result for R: -0.05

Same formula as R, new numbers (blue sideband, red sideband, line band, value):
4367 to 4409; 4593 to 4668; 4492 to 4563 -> -0.027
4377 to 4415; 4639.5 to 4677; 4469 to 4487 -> -0.059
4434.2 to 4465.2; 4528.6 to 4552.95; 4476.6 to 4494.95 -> 0.015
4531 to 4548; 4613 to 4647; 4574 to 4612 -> 0.026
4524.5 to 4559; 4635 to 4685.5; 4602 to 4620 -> 0.032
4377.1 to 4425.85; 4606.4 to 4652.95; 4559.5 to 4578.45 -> -0.105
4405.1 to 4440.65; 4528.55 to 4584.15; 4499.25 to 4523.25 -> 0.007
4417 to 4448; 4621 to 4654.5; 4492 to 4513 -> -0.021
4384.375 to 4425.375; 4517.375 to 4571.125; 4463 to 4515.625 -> -0.001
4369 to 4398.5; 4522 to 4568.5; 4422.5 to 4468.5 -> 0.025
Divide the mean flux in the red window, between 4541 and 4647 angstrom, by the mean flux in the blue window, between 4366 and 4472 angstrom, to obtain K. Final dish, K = 1.1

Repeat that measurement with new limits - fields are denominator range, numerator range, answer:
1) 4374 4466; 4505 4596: 1.09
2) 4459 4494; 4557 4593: 1.09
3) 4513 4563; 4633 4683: 1.00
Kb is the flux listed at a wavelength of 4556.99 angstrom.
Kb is 16.7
